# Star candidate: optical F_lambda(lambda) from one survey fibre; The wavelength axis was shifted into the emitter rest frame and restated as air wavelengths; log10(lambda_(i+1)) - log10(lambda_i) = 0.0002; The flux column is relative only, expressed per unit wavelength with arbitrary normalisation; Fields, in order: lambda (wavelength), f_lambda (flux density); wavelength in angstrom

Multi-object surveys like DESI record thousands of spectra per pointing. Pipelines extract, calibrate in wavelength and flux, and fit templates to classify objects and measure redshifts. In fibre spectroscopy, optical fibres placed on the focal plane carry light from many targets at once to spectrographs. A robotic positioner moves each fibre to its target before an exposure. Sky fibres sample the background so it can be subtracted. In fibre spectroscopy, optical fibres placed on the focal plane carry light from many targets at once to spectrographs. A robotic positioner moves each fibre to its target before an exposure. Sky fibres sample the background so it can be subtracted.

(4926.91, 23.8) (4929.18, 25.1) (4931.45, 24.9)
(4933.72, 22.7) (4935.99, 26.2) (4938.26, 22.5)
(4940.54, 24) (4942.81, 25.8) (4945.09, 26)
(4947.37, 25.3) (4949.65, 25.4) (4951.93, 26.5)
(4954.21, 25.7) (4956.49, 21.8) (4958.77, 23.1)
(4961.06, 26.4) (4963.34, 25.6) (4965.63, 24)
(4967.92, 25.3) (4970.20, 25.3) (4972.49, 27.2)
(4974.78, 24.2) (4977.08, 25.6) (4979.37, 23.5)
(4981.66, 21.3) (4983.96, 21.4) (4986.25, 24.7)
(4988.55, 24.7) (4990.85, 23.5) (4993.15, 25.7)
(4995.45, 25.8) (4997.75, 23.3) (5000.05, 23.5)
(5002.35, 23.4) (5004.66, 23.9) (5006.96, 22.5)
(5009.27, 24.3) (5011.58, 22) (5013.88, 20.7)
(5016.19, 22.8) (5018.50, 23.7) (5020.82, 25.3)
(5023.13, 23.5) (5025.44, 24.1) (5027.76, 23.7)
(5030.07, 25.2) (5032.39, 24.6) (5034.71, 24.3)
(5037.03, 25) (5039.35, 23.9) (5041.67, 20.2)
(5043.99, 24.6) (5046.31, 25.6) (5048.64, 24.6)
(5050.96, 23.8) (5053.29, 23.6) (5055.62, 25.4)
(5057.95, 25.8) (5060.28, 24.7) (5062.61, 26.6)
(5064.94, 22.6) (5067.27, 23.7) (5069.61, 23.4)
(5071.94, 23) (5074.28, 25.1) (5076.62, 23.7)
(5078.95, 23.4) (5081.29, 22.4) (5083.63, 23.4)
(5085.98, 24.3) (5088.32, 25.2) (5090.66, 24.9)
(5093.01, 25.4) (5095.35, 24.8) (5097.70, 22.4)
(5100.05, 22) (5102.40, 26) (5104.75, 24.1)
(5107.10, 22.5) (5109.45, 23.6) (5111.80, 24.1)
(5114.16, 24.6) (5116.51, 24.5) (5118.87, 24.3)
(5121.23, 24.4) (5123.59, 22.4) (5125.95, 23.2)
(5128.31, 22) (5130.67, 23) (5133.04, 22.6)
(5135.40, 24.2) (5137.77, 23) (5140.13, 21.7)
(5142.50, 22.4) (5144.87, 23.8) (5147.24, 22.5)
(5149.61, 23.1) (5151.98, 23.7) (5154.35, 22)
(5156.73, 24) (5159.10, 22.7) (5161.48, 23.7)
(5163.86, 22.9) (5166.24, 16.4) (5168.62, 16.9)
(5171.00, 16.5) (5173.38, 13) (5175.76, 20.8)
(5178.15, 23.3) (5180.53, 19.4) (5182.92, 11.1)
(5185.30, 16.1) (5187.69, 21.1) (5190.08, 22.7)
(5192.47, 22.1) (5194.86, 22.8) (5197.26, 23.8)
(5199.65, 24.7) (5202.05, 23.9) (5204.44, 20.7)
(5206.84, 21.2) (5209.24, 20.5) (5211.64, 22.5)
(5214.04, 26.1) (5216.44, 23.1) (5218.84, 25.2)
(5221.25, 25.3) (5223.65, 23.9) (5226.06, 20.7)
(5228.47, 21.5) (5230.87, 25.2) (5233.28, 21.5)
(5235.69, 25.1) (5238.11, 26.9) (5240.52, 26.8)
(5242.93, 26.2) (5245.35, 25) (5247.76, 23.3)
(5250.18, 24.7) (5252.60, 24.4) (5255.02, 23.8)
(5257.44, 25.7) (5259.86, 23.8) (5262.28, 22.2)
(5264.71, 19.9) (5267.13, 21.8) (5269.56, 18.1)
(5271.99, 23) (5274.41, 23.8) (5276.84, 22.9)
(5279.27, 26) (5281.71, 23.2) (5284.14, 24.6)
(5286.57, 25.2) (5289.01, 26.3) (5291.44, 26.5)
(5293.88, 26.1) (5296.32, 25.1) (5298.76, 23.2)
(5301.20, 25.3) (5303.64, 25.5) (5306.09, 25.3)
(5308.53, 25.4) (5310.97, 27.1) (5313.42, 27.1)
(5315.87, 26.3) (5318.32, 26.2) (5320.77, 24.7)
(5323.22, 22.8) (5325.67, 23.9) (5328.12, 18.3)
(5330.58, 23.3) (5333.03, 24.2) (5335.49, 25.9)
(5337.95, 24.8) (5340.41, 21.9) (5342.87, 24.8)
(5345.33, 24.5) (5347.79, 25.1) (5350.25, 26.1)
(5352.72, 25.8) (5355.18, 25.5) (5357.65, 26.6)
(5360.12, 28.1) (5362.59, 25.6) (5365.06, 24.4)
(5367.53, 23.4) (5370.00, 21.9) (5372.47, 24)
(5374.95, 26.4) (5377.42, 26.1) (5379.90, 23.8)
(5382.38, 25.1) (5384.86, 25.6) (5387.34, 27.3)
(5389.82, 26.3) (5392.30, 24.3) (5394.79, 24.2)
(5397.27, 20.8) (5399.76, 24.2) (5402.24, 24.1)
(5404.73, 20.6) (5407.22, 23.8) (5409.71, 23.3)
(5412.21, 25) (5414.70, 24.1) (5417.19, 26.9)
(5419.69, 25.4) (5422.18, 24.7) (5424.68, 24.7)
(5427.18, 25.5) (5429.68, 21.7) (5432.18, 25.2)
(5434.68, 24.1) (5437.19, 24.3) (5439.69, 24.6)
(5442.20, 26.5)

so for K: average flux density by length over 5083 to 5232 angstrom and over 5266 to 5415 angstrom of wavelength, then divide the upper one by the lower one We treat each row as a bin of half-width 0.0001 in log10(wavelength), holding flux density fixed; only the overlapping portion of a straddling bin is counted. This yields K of 1.09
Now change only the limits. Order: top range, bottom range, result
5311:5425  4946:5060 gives 1.02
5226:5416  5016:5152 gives 1.02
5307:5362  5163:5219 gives 1.21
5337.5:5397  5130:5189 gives 1.20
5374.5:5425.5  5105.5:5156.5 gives 1.06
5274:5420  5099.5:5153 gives 1.06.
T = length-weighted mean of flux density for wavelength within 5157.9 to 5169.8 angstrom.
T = 20.5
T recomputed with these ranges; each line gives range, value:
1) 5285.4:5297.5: 25.8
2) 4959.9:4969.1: 25.3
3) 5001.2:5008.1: 23.3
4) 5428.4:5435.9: 23.7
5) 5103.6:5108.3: 23.3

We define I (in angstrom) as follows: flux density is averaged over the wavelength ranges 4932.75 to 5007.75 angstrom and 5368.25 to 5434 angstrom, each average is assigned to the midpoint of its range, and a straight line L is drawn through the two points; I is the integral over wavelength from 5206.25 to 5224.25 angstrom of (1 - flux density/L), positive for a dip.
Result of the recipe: 0.7 angstrom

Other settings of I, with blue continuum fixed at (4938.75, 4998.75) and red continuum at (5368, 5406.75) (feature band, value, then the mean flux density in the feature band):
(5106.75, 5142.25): 1.70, 23.3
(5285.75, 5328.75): -1.33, 25.1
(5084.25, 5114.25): 0.50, 24.1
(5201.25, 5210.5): 1.12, 21.5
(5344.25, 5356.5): -0.56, 25.4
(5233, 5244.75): -0.57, 25.6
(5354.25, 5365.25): -0.86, 26.2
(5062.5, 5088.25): 0.86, 23.7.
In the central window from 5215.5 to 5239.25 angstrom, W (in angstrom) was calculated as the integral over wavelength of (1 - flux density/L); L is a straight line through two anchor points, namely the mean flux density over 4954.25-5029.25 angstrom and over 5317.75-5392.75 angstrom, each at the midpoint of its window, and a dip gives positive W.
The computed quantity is 0.6 angstrom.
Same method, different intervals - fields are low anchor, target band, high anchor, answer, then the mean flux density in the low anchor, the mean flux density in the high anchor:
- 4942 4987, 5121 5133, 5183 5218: 0.0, 24.7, 21.9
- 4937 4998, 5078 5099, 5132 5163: -0.4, 24.6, 23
